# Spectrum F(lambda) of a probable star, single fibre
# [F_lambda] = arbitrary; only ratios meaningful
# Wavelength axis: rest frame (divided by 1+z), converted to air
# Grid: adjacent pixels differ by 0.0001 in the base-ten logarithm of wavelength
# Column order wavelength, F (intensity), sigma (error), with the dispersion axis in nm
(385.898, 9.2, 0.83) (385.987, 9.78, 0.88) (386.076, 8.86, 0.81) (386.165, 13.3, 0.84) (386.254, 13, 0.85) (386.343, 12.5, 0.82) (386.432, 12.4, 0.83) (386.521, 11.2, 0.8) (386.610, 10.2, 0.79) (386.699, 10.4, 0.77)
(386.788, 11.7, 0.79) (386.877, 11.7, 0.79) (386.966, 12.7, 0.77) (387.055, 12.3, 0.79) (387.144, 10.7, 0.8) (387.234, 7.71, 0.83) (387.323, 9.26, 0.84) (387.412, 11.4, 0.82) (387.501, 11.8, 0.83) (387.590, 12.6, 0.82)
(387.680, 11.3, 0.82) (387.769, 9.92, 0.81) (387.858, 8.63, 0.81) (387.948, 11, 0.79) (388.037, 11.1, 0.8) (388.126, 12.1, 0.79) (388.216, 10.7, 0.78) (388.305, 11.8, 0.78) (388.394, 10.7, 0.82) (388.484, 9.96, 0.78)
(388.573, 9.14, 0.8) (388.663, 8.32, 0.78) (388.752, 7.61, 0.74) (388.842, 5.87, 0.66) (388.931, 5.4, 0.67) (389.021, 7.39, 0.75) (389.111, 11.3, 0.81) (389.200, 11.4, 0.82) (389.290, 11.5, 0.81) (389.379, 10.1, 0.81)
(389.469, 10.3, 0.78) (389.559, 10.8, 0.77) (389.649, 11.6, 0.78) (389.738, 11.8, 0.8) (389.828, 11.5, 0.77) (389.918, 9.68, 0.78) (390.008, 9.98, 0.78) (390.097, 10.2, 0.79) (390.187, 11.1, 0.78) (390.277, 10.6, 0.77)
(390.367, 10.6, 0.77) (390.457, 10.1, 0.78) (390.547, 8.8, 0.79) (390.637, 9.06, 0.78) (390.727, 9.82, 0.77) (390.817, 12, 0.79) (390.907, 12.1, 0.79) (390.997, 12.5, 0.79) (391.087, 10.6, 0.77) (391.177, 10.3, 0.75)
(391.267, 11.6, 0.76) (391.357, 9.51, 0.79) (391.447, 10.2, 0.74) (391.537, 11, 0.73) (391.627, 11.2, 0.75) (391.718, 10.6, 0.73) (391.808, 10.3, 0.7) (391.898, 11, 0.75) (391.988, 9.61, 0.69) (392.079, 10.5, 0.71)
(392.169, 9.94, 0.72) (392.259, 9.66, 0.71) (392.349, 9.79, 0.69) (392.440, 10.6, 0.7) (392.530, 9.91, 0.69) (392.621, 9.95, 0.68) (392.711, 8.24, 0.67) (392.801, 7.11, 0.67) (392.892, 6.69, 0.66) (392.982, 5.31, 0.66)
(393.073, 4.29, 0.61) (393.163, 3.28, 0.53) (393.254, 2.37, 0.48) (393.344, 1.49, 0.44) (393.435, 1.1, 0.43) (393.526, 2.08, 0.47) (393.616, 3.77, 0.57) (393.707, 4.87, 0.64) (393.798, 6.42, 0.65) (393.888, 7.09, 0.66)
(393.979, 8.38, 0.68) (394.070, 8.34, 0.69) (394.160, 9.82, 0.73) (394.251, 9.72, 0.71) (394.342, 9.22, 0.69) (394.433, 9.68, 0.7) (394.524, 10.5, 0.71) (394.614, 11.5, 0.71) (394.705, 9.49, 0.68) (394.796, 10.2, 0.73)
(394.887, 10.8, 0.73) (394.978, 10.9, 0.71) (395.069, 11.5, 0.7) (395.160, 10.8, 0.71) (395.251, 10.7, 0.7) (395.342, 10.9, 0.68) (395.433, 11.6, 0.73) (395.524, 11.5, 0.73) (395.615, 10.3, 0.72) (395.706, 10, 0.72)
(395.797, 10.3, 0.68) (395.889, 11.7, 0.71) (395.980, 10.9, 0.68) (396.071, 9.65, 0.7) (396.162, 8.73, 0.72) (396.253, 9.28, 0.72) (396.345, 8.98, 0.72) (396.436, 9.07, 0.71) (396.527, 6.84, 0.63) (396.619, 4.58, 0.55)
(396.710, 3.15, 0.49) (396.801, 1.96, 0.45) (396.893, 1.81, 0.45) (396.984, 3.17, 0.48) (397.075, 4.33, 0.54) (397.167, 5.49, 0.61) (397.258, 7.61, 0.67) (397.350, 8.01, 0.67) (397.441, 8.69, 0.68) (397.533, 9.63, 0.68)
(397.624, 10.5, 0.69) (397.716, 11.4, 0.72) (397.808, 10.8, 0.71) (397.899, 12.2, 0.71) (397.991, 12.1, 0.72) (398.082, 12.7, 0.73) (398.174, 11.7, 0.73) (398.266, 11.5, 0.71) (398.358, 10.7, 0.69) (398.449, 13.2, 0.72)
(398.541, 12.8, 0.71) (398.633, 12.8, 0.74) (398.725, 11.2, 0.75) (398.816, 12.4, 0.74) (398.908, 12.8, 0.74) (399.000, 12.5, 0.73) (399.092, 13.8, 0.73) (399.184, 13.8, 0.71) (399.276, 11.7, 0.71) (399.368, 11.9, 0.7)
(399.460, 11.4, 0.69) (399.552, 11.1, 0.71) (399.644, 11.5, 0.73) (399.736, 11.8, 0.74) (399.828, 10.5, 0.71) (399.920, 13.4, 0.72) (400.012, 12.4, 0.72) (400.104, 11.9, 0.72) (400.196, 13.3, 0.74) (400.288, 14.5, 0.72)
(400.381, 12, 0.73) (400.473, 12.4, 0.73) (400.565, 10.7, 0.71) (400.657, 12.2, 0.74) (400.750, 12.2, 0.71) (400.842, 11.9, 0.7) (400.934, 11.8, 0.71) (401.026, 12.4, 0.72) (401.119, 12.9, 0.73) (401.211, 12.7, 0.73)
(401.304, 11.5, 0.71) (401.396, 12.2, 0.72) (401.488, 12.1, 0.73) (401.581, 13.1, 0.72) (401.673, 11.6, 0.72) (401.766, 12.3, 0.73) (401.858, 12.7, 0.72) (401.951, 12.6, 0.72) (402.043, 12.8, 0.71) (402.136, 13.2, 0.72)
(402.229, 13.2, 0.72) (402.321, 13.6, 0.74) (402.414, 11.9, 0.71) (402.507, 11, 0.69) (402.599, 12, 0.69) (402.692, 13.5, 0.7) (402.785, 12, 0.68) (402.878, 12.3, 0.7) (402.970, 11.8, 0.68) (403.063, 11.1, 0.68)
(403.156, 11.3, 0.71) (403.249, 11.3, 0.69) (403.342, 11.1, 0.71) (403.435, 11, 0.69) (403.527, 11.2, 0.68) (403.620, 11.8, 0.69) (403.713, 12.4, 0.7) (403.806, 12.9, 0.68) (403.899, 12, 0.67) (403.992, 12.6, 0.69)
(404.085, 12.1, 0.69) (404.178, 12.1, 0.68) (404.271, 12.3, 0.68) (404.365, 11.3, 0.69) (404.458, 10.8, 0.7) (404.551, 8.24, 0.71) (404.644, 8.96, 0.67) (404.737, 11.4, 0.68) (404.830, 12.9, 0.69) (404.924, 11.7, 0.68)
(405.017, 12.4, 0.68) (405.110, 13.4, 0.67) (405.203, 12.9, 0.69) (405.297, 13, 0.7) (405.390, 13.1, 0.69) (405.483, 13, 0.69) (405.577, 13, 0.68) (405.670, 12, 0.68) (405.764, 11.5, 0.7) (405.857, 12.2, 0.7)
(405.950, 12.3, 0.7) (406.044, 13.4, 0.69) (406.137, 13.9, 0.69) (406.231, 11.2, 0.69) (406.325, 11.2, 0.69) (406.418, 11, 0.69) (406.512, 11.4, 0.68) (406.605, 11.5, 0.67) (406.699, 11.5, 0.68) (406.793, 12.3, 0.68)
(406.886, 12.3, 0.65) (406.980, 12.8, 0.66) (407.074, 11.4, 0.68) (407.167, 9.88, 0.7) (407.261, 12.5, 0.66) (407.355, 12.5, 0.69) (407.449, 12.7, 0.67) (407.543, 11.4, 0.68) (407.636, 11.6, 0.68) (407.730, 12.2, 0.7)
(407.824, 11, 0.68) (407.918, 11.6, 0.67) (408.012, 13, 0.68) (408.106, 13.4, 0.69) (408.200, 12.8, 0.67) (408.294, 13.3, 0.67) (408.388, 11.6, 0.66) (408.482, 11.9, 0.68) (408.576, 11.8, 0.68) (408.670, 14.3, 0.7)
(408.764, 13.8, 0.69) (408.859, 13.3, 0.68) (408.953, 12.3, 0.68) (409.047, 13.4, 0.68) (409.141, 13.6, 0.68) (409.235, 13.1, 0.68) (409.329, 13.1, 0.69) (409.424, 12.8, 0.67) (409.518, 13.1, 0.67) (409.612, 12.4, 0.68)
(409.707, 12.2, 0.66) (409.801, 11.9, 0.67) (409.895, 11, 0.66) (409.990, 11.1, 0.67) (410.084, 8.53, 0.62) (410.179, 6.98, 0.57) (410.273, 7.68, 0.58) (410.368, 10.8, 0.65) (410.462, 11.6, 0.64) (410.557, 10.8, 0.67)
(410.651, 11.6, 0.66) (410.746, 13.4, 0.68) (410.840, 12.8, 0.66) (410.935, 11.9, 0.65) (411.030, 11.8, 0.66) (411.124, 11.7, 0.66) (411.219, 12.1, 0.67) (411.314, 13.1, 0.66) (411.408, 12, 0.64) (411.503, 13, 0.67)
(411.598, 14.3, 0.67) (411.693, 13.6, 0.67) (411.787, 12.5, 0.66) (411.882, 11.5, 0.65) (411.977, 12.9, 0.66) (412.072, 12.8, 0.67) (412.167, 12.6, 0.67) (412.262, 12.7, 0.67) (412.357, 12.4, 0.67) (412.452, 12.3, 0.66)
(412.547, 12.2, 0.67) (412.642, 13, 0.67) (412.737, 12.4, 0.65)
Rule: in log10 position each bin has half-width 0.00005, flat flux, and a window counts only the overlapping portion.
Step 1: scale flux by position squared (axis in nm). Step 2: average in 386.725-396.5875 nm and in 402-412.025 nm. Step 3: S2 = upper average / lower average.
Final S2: 1.37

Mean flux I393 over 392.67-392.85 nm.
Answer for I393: 7.64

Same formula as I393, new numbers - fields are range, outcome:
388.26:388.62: 10.4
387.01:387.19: 11.5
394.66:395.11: 10.6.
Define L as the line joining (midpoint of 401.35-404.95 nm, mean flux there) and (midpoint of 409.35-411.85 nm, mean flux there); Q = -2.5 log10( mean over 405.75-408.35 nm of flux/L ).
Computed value -0.02 mag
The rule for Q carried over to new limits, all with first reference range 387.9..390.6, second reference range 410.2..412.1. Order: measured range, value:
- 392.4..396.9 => 0.30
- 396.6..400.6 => 0.05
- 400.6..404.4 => -0.08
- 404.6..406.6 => -0.06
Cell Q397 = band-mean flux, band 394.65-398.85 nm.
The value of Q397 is 9.53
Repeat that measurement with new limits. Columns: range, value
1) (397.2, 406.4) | 11.9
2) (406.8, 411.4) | 12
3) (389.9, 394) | 8.58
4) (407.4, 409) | 12.5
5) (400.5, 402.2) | 12.3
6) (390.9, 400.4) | 9.52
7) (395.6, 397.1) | 7.32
